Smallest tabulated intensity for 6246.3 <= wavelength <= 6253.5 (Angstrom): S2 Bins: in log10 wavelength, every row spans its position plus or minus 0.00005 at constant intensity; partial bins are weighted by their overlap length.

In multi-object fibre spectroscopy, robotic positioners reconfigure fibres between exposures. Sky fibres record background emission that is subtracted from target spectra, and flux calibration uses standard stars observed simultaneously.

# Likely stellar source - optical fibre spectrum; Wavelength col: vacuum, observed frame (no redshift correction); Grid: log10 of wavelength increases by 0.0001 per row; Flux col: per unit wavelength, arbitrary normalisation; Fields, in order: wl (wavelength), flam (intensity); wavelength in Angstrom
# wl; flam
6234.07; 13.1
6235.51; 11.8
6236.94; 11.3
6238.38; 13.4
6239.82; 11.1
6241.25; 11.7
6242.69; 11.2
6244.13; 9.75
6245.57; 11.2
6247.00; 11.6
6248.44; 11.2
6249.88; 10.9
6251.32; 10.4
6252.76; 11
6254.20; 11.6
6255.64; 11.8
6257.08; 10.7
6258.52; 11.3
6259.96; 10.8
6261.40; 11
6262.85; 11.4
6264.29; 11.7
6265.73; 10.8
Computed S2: 10.4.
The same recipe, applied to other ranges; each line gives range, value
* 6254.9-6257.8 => 10.7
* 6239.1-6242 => 11.1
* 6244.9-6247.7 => 11.2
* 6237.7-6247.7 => 9.75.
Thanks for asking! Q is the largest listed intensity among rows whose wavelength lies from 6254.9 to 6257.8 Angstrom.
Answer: 11.8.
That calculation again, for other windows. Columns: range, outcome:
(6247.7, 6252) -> 11.2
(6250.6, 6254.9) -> 11.6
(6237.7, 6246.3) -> 13.4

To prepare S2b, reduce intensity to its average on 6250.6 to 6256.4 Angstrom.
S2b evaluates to 11.2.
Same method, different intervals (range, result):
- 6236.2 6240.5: 11.9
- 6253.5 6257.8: 11.4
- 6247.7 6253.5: 10.9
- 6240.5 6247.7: 11.1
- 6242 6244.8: 10.5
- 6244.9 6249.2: 11.3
